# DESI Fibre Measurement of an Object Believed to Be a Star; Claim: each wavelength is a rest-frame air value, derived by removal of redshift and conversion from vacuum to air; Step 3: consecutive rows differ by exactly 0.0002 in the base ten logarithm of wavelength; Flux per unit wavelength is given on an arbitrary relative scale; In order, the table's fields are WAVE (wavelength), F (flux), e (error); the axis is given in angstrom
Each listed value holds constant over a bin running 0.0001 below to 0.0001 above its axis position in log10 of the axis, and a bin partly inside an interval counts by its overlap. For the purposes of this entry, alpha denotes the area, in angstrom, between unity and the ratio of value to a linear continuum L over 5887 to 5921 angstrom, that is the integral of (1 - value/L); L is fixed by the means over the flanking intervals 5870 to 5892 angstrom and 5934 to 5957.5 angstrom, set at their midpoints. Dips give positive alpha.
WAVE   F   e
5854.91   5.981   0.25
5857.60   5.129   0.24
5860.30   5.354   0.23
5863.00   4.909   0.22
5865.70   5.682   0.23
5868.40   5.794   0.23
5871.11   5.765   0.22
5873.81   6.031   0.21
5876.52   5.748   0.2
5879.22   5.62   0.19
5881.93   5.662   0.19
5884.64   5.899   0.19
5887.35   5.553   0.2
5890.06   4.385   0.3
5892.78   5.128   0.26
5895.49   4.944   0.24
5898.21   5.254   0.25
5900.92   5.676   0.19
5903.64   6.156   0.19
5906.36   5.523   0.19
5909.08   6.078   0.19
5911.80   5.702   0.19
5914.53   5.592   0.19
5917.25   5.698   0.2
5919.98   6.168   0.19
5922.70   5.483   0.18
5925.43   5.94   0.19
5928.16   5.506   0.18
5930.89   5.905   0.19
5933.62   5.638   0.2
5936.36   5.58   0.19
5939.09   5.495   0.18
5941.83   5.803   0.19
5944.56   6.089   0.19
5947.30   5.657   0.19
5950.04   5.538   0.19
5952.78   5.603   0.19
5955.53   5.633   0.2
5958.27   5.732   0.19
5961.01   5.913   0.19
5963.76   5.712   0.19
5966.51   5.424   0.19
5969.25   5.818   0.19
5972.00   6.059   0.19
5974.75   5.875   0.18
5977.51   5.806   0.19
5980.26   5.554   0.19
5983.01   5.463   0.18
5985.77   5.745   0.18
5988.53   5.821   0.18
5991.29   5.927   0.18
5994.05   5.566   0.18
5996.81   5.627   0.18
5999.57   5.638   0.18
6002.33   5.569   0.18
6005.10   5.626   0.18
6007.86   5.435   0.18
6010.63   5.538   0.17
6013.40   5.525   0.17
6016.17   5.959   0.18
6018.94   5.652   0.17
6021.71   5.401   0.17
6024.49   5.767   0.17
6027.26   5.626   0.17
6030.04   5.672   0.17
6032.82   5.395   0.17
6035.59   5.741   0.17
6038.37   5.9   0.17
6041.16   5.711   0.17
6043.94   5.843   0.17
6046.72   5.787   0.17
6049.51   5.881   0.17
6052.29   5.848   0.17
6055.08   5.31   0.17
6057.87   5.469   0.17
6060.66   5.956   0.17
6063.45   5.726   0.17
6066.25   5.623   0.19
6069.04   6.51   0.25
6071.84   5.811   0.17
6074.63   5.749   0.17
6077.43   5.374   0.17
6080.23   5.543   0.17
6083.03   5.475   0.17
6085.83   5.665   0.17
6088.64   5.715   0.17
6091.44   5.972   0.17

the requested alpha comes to 0.5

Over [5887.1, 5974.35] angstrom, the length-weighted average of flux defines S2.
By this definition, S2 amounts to 5.64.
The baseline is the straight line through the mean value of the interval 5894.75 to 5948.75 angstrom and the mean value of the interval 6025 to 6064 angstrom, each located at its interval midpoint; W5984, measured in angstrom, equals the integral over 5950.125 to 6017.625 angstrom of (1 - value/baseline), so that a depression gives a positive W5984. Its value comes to 0.2 angstrom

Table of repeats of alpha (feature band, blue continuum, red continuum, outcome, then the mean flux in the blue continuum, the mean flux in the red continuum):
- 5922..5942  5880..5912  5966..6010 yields -0.35 angstrom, 5.49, 5.69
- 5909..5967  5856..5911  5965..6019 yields -1.22 angstrom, 5.52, 5.68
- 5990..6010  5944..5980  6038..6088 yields 0.40 angstrom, 5.74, 5.73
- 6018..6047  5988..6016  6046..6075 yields 0.20 angstrom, 5.64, 5.79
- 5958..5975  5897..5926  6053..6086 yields -0.18 angstrom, 5.75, 5.69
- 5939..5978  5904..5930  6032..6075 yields 0.10 angstrom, 5.76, 5.77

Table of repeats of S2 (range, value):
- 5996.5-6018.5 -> 5.62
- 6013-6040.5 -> 5.67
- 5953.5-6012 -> 5.69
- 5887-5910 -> 5.39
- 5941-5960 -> 5.72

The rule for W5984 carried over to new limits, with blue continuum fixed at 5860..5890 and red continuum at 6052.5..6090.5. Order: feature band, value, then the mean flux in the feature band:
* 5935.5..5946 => -0.2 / 5.75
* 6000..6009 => 0.2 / 5.56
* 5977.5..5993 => -0.2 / 5.71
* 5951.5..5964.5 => -0.2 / 5.72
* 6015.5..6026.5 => 0.0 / 5.67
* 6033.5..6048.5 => -0.3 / 5.78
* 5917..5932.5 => -0.5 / 5.79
